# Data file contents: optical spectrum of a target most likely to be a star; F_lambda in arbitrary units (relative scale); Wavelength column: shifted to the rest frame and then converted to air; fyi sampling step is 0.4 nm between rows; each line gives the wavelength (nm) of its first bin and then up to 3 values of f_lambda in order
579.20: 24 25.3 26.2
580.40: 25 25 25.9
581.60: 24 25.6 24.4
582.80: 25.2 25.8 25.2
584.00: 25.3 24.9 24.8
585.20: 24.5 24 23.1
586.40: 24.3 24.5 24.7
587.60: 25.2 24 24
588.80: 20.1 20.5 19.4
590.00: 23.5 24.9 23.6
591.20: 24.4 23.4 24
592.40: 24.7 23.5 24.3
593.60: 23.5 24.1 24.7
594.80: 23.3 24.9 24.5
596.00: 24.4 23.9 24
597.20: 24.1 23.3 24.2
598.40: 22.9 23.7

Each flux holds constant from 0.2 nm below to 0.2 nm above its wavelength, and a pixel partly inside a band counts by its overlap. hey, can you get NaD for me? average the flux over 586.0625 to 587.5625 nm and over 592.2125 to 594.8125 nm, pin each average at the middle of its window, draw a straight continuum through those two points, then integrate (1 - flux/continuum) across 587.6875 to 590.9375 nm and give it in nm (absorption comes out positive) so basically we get 0.232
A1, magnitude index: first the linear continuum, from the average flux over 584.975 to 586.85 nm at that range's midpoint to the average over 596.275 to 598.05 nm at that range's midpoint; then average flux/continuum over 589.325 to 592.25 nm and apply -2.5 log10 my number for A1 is 0.03 mag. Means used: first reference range 24.1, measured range 23.3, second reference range 23.9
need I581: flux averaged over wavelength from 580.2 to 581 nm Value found 25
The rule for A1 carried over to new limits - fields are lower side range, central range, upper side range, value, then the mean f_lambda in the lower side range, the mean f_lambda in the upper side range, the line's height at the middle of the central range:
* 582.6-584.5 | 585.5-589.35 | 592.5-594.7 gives 0.06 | 25.3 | 24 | 24.8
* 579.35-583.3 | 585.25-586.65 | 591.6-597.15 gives 0.04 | 25.2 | 24.1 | 24.8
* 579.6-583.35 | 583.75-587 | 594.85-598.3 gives 0.02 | 25.2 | 24.1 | 24.9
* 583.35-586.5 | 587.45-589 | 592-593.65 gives 0.05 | 24.5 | 24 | 24.3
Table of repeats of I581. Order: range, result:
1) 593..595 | 24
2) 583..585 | 25.2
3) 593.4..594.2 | 23.8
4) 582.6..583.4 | 25.5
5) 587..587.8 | 24.9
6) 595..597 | 24.3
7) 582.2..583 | 24.8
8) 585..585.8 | 24.2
